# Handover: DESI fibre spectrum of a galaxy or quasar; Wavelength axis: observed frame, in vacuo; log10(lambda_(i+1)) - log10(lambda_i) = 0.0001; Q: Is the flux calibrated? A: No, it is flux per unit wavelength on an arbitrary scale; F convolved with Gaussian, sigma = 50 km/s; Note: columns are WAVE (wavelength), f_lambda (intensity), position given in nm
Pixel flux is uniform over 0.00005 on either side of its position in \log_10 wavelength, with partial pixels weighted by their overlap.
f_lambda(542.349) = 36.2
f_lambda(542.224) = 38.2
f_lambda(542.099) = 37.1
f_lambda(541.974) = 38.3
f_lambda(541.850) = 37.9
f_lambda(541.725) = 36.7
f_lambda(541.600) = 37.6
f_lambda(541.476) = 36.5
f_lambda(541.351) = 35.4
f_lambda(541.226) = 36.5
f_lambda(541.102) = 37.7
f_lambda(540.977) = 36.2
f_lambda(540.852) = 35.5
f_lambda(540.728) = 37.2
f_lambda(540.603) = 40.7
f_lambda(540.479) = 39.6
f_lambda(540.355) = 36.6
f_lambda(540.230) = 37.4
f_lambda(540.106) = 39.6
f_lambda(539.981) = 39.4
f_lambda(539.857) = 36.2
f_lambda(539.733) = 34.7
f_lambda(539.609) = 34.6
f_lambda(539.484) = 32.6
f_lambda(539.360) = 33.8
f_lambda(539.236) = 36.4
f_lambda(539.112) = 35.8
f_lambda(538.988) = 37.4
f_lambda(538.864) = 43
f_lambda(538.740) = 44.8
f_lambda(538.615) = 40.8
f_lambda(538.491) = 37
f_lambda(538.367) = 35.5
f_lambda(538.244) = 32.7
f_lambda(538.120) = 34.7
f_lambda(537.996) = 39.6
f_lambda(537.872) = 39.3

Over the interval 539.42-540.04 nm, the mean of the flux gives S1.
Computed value 35.5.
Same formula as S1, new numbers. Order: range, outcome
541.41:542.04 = 37.4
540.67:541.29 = 36.6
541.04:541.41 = 36.6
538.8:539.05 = 40.3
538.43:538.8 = 40.8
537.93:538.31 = 35.8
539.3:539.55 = 33.1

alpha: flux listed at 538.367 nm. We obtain 35.5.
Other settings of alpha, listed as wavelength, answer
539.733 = 34.7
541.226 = 36.5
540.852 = 35.5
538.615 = 40.8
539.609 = 34.6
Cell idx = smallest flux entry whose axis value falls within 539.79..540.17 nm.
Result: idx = 36.2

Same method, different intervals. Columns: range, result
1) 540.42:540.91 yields 35.5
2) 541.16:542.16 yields 35.4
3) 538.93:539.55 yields 32.6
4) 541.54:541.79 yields 36.7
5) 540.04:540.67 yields 36.6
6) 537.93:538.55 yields 32.7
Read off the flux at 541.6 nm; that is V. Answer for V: 37.6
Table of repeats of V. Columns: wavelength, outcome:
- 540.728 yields 37.2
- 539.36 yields 33.8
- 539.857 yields 36.2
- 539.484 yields 32.6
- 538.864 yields 43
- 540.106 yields 39.6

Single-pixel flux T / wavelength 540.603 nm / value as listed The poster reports 40.7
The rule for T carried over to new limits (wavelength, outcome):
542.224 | 38.2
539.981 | 39.4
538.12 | 34.7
